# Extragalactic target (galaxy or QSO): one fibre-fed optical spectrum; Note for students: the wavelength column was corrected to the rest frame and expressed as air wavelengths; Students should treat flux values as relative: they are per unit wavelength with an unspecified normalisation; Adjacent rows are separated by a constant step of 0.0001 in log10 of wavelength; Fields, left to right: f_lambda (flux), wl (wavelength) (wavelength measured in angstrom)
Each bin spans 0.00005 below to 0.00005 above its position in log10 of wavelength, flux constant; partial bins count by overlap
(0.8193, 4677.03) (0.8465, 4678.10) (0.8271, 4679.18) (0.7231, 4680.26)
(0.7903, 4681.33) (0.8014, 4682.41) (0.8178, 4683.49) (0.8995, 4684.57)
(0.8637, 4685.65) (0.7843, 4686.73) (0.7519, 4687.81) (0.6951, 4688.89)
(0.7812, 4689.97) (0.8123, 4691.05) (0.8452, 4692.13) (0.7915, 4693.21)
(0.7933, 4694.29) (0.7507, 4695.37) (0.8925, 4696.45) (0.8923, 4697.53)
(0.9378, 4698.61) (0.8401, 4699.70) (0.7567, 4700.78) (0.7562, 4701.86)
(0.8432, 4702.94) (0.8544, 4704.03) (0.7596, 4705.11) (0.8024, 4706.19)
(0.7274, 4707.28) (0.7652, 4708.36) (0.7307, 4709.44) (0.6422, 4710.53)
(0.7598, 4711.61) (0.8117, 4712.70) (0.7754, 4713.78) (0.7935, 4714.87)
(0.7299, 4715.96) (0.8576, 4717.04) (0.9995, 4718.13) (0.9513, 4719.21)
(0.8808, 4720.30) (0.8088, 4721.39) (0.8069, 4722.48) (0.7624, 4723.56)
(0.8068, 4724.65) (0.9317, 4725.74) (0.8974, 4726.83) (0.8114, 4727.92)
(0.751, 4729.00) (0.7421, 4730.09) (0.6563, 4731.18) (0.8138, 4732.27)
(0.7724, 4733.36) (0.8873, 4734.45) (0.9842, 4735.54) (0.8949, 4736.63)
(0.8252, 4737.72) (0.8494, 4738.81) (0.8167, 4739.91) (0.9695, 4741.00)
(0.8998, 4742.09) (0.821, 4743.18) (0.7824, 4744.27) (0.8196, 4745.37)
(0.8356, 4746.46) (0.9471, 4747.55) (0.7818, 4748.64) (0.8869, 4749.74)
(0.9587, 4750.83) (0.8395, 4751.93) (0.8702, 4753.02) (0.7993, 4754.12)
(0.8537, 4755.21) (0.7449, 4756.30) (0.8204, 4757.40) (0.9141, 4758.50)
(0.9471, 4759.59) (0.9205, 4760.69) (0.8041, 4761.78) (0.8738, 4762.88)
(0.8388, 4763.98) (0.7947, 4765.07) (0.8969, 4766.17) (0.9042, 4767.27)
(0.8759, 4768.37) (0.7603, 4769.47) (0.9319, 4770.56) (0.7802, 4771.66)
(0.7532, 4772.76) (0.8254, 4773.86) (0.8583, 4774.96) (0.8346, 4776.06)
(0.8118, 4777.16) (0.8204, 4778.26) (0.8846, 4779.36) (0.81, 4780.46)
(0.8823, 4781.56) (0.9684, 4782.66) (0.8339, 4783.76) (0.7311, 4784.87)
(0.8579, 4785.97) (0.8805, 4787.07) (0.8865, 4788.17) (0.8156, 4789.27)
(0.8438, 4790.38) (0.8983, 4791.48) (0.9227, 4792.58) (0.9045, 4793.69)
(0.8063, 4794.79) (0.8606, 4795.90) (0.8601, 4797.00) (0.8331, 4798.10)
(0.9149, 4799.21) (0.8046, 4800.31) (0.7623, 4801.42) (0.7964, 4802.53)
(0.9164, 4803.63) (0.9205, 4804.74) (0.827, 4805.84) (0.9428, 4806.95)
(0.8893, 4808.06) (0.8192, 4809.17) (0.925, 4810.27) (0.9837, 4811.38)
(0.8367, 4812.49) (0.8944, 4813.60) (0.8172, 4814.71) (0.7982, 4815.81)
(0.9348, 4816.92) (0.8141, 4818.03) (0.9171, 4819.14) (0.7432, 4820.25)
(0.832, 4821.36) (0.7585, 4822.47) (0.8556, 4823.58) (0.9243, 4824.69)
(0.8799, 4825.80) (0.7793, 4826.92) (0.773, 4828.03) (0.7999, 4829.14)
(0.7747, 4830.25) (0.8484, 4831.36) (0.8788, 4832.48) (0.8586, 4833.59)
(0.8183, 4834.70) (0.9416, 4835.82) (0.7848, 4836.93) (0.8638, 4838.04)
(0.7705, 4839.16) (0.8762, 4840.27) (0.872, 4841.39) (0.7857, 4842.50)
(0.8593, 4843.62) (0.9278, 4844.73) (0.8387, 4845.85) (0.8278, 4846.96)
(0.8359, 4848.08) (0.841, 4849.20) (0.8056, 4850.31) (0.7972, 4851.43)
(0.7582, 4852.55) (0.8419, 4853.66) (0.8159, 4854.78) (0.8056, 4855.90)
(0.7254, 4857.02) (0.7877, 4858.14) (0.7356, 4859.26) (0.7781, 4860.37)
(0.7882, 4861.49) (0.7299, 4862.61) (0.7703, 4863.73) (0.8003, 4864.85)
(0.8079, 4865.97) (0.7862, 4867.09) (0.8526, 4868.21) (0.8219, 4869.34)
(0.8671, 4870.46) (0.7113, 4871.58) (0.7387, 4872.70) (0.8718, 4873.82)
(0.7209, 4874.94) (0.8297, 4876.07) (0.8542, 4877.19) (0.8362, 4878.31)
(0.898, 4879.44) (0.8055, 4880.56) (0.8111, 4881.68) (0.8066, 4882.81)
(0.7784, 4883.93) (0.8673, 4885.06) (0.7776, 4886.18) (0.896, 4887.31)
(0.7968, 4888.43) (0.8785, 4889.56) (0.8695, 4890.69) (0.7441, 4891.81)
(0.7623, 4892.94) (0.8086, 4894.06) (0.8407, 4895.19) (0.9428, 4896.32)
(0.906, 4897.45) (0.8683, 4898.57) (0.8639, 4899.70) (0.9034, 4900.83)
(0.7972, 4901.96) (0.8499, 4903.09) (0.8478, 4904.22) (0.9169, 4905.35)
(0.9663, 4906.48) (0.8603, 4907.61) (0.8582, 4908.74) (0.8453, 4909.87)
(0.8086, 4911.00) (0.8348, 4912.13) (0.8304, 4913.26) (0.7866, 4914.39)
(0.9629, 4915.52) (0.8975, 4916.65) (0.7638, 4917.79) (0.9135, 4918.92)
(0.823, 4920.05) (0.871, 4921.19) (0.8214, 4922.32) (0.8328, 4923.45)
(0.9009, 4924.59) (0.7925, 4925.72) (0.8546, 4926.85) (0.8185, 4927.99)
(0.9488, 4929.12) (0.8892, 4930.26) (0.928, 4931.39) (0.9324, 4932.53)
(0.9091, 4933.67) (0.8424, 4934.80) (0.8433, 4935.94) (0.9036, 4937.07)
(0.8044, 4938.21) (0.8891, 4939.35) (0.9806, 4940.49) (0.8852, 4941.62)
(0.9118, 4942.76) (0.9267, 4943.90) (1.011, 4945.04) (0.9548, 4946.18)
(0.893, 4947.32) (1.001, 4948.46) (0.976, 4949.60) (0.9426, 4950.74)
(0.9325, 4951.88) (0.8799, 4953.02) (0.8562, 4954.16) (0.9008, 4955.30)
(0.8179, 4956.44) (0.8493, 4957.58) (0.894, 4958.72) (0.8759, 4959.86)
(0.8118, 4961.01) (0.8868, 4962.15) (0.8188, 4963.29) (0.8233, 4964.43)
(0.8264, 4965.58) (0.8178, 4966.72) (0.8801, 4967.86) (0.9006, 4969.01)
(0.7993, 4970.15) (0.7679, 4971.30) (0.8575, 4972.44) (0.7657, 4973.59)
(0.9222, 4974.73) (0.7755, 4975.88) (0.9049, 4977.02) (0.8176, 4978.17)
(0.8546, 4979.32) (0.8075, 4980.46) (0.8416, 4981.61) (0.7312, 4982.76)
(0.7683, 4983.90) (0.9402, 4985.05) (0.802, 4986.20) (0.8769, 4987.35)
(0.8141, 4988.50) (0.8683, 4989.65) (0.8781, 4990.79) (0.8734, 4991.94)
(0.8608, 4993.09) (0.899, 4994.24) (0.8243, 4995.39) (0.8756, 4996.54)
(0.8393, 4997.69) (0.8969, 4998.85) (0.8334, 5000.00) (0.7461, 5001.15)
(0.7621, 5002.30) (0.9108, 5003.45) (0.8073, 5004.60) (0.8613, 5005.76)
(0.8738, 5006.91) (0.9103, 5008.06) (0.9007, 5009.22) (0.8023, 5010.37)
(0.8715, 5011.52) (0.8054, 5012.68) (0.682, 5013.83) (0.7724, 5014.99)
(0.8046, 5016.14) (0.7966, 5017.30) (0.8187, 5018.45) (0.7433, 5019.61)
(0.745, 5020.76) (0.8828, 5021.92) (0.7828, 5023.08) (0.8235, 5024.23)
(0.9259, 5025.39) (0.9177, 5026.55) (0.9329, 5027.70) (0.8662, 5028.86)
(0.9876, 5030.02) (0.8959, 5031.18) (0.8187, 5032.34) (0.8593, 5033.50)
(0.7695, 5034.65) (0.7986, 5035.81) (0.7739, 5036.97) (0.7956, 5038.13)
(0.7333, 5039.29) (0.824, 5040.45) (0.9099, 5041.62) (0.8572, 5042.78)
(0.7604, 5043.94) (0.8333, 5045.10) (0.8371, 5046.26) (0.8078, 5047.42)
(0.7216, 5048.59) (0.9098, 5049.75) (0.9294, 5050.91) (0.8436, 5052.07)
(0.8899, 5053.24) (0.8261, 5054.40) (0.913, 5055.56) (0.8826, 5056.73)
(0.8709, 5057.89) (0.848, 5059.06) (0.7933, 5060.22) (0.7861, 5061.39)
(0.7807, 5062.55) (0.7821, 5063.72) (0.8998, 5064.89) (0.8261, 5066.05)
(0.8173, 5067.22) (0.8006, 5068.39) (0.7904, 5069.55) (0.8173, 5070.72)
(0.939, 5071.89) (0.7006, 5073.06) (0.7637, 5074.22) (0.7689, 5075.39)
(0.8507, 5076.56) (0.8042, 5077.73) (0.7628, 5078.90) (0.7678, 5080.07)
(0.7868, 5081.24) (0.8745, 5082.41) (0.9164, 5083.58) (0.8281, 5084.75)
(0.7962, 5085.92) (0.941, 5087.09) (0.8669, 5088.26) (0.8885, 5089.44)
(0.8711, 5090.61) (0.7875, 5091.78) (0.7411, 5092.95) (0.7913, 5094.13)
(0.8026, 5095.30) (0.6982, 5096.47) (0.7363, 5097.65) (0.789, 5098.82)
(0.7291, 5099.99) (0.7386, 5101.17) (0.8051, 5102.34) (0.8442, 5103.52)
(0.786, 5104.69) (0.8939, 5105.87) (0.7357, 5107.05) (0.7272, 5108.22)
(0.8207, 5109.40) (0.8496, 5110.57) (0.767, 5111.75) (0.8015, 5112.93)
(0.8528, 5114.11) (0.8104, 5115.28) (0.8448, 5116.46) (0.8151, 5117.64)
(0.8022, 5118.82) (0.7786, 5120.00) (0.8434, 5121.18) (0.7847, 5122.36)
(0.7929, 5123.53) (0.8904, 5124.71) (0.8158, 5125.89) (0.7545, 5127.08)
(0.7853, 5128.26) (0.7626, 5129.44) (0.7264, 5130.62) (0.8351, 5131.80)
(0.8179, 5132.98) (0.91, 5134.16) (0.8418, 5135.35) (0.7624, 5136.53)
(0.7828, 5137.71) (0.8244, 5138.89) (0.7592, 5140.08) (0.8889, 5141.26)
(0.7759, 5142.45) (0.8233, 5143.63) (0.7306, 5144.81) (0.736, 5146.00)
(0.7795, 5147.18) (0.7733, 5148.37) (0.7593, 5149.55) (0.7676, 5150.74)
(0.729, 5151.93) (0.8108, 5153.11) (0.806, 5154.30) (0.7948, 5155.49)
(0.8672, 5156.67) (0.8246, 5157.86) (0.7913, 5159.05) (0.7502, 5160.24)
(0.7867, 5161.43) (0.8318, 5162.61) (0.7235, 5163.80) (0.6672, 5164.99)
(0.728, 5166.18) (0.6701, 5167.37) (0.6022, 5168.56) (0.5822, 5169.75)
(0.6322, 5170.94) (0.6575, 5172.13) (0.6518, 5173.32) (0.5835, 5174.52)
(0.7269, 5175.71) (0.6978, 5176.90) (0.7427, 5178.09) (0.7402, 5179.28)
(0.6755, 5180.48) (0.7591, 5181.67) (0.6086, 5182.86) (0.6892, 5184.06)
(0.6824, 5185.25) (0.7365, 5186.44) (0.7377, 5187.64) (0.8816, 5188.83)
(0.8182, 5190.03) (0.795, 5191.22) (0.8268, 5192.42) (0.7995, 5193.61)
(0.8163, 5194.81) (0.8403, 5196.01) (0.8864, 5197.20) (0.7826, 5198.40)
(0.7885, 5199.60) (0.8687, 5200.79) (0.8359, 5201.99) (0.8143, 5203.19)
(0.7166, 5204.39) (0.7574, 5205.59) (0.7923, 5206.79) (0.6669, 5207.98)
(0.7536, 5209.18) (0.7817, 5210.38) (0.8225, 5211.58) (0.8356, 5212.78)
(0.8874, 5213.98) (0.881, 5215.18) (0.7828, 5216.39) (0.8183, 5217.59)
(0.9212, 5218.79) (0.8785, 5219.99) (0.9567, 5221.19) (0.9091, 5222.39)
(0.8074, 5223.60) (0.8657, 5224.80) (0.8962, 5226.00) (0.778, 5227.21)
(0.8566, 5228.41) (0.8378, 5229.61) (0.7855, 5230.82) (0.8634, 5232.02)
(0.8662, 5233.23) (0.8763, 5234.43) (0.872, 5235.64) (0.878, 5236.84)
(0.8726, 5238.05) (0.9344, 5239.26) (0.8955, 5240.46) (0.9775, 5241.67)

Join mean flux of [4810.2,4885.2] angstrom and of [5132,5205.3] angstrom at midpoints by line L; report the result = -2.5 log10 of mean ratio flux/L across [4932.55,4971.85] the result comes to -0.10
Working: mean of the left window 0.824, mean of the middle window 0.883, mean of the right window 0.762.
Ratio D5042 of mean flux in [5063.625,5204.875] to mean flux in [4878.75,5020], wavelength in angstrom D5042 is 0.9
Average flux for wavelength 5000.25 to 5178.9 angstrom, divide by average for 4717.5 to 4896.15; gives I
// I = 0.96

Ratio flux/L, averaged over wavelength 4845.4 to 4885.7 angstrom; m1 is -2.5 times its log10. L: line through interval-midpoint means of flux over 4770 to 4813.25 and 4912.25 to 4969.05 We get 0.08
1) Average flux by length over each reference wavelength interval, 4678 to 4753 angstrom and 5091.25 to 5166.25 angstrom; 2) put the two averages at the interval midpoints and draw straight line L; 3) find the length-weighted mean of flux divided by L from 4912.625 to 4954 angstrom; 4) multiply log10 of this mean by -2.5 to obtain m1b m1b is -0.11 mag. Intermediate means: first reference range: 0.822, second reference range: 0.791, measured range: 0.89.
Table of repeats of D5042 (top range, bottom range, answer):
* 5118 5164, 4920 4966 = 0.90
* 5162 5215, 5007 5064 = 0.90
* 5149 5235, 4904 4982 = 0.90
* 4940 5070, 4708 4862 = 1.01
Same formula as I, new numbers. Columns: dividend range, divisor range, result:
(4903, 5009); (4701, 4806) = 1.03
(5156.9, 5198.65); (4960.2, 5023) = 0.88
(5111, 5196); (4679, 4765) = 0.93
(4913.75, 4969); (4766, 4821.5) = 1.03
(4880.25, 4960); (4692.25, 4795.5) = 1.04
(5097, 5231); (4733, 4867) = 0.93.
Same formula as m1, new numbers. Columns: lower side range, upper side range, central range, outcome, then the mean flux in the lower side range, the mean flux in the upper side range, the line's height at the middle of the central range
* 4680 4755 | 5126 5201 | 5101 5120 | -0.05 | 0.822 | 0.761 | 0.769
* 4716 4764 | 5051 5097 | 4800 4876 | 0.02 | 0.85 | 0.825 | 0.842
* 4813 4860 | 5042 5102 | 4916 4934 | -0.06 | 0.828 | 0.819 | 0.825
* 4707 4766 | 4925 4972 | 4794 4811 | -0.01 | 0.834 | 0.882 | 0.849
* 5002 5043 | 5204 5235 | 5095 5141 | 0.05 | 0.834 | 0.831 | 0.833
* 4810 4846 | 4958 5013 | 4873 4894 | 0.03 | 0.847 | 0.844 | 0.846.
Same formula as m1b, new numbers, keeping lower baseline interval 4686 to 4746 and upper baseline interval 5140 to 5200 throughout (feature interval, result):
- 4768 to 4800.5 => -0.056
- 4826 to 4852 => -0.046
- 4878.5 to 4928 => -0.077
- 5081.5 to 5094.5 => -0.111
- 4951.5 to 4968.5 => -0.101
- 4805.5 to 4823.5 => -0.074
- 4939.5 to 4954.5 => -0.192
